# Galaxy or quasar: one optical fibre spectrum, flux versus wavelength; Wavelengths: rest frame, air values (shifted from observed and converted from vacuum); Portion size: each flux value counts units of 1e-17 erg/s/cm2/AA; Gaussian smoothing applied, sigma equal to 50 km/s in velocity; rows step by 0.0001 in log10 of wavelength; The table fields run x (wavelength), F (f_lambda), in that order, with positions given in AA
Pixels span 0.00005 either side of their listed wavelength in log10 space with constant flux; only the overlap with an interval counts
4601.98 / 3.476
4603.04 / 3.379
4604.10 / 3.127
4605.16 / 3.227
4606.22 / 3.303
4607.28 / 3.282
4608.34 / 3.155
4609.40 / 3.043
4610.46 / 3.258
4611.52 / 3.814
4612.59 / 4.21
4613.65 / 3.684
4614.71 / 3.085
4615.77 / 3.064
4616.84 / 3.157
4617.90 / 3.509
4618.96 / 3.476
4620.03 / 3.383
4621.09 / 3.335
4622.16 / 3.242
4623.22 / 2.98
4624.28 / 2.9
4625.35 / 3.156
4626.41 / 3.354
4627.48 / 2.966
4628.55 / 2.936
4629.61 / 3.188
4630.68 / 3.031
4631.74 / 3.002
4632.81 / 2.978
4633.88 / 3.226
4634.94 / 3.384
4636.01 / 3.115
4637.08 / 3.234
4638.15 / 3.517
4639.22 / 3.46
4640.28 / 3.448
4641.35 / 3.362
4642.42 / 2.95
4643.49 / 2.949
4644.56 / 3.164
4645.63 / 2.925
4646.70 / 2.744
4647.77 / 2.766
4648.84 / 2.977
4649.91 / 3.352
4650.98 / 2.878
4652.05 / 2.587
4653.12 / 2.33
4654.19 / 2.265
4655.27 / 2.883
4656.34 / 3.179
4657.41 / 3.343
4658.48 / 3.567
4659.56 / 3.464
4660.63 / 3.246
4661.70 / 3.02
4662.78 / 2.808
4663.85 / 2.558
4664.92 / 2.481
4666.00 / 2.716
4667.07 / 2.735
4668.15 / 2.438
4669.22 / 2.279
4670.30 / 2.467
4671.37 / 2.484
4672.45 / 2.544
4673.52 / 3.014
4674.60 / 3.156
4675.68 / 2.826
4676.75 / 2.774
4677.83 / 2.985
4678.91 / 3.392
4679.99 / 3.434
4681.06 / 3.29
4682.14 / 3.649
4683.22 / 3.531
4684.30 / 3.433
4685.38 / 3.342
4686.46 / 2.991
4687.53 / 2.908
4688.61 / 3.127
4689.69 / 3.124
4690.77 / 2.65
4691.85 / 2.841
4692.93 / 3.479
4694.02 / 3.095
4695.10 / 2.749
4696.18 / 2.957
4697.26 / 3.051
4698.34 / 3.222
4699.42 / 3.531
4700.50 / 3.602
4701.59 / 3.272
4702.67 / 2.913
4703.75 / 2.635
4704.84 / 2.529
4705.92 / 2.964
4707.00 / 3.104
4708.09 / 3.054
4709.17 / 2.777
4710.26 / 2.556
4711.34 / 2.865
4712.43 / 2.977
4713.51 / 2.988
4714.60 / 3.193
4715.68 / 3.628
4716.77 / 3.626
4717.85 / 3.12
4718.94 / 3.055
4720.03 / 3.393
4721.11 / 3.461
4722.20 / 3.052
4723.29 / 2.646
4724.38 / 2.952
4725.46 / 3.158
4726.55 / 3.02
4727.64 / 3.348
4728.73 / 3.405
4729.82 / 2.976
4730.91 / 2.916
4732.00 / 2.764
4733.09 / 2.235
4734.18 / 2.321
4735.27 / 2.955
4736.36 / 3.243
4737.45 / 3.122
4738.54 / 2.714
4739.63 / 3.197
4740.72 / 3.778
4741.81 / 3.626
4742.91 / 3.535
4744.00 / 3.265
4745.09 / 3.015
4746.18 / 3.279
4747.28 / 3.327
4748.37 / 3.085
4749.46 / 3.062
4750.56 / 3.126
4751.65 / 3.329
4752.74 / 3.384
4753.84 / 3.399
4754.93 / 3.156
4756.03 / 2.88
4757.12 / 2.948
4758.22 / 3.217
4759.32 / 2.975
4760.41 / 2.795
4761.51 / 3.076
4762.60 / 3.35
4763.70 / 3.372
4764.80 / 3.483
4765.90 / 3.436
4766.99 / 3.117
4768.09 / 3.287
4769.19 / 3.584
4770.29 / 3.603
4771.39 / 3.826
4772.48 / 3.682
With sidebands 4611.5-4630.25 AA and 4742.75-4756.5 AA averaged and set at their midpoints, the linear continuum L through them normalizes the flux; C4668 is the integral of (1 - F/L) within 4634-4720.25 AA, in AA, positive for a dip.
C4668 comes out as 5.9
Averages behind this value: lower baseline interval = 3.29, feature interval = 3.03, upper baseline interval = 3.21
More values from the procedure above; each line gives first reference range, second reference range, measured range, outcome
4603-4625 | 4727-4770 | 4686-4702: 0.6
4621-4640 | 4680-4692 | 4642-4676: 3.6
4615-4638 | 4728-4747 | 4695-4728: 0.3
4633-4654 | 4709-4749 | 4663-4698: 1.4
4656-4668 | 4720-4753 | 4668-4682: 0.6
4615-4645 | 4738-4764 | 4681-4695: 0.1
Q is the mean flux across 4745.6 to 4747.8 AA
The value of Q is 3.29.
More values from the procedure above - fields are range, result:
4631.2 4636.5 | 3.14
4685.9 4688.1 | 2.97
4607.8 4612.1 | 3.32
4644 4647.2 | 2.95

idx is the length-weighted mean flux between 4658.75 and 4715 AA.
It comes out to 2.99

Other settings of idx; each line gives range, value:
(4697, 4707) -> 3.08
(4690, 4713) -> 2.99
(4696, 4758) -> 3.1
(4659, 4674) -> 2.73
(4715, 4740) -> 3.06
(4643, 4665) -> 2.94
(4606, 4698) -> 3.08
